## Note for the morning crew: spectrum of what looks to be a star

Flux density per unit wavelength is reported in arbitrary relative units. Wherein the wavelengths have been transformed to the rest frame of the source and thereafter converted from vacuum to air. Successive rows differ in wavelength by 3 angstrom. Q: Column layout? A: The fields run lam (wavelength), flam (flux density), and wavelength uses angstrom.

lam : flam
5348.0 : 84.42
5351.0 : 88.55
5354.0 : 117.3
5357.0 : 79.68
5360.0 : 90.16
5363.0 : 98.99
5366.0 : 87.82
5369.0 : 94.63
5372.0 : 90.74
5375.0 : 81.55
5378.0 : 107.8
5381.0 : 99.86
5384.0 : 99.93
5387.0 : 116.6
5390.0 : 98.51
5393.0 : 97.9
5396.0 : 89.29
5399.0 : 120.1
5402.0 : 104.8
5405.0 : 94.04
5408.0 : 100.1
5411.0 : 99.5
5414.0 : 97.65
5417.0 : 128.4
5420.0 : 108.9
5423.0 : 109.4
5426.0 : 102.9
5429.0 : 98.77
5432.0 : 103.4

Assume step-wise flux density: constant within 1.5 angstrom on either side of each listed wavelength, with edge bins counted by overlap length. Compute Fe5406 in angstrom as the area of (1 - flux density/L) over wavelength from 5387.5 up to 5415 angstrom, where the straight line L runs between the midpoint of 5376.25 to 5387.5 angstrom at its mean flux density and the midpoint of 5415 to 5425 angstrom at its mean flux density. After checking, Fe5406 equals 2.1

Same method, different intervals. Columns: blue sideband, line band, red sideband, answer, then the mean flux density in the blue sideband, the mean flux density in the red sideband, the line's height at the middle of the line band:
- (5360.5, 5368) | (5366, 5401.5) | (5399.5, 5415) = -1.0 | 93.1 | 101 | 96.5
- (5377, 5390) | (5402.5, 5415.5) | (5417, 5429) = 1.1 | 105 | 109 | 107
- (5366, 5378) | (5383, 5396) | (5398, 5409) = -0.4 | 91.2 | 104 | 98.5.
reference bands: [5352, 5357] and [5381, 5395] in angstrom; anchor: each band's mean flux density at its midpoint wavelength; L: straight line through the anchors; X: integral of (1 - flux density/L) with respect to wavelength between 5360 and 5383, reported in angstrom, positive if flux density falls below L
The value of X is 1.9 angstrom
